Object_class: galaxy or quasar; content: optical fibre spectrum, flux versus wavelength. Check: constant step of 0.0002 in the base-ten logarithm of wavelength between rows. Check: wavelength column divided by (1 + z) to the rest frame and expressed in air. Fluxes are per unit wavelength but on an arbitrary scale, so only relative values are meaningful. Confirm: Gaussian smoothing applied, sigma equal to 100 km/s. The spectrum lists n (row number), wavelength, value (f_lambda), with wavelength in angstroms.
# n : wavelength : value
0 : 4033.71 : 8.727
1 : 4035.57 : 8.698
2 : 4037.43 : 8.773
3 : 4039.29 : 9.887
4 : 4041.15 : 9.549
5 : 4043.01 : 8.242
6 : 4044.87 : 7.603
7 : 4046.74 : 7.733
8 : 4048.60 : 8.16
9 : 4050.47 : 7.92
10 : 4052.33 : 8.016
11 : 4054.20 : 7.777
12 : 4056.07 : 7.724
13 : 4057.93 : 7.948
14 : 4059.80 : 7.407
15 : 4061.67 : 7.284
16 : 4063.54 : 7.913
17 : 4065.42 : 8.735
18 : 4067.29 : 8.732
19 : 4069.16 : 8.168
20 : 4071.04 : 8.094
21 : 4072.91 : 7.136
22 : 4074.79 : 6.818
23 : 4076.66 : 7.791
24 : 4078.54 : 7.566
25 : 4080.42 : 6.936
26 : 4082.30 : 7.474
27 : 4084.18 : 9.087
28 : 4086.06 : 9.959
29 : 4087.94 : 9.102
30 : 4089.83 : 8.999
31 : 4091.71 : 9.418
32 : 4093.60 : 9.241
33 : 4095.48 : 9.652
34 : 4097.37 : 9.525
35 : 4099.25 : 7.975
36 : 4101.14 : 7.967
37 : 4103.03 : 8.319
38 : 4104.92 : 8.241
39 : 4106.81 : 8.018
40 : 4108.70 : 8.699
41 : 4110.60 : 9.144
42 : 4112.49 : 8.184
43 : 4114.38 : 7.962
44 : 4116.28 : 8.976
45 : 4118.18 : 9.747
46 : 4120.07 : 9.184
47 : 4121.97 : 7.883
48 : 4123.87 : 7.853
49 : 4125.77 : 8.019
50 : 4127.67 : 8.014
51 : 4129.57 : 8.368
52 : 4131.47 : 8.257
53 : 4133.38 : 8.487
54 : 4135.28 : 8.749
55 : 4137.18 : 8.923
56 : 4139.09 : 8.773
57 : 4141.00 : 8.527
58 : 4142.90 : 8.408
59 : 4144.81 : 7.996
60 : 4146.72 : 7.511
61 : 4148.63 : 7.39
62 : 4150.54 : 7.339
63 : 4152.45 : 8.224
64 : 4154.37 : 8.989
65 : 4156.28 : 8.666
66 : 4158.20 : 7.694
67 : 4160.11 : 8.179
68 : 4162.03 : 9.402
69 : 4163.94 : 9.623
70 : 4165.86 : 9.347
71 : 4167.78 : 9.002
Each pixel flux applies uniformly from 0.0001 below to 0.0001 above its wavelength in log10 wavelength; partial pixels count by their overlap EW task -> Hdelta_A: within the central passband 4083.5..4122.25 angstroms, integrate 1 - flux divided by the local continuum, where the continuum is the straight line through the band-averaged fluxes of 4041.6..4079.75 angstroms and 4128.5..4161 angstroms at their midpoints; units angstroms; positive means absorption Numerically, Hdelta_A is -3.7 angstroms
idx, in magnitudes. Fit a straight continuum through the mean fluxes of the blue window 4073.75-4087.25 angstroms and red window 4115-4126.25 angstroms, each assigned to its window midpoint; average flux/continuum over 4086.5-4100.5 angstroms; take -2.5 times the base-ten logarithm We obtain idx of -0.12 mag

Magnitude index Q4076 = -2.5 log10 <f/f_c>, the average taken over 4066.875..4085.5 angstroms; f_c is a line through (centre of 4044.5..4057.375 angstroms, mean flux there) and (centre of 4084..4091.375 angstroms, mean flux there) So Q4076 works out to 0.14 mag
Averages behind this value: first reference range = 7.86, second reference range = 9.32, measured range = 7.8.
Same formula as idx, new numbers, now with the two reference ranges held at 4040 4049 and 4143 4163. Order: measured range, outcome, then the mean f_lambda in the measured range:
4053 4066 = 0.06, 7.8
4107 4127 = -0.04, 8.53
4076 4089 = 0.00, 8.29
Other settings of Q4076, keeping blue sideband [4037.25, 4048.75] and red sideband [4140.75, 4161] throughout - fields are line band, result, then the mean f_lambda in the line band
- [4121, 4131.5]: 0.02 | 8.05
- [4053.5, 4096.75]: 0.03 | 8.23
